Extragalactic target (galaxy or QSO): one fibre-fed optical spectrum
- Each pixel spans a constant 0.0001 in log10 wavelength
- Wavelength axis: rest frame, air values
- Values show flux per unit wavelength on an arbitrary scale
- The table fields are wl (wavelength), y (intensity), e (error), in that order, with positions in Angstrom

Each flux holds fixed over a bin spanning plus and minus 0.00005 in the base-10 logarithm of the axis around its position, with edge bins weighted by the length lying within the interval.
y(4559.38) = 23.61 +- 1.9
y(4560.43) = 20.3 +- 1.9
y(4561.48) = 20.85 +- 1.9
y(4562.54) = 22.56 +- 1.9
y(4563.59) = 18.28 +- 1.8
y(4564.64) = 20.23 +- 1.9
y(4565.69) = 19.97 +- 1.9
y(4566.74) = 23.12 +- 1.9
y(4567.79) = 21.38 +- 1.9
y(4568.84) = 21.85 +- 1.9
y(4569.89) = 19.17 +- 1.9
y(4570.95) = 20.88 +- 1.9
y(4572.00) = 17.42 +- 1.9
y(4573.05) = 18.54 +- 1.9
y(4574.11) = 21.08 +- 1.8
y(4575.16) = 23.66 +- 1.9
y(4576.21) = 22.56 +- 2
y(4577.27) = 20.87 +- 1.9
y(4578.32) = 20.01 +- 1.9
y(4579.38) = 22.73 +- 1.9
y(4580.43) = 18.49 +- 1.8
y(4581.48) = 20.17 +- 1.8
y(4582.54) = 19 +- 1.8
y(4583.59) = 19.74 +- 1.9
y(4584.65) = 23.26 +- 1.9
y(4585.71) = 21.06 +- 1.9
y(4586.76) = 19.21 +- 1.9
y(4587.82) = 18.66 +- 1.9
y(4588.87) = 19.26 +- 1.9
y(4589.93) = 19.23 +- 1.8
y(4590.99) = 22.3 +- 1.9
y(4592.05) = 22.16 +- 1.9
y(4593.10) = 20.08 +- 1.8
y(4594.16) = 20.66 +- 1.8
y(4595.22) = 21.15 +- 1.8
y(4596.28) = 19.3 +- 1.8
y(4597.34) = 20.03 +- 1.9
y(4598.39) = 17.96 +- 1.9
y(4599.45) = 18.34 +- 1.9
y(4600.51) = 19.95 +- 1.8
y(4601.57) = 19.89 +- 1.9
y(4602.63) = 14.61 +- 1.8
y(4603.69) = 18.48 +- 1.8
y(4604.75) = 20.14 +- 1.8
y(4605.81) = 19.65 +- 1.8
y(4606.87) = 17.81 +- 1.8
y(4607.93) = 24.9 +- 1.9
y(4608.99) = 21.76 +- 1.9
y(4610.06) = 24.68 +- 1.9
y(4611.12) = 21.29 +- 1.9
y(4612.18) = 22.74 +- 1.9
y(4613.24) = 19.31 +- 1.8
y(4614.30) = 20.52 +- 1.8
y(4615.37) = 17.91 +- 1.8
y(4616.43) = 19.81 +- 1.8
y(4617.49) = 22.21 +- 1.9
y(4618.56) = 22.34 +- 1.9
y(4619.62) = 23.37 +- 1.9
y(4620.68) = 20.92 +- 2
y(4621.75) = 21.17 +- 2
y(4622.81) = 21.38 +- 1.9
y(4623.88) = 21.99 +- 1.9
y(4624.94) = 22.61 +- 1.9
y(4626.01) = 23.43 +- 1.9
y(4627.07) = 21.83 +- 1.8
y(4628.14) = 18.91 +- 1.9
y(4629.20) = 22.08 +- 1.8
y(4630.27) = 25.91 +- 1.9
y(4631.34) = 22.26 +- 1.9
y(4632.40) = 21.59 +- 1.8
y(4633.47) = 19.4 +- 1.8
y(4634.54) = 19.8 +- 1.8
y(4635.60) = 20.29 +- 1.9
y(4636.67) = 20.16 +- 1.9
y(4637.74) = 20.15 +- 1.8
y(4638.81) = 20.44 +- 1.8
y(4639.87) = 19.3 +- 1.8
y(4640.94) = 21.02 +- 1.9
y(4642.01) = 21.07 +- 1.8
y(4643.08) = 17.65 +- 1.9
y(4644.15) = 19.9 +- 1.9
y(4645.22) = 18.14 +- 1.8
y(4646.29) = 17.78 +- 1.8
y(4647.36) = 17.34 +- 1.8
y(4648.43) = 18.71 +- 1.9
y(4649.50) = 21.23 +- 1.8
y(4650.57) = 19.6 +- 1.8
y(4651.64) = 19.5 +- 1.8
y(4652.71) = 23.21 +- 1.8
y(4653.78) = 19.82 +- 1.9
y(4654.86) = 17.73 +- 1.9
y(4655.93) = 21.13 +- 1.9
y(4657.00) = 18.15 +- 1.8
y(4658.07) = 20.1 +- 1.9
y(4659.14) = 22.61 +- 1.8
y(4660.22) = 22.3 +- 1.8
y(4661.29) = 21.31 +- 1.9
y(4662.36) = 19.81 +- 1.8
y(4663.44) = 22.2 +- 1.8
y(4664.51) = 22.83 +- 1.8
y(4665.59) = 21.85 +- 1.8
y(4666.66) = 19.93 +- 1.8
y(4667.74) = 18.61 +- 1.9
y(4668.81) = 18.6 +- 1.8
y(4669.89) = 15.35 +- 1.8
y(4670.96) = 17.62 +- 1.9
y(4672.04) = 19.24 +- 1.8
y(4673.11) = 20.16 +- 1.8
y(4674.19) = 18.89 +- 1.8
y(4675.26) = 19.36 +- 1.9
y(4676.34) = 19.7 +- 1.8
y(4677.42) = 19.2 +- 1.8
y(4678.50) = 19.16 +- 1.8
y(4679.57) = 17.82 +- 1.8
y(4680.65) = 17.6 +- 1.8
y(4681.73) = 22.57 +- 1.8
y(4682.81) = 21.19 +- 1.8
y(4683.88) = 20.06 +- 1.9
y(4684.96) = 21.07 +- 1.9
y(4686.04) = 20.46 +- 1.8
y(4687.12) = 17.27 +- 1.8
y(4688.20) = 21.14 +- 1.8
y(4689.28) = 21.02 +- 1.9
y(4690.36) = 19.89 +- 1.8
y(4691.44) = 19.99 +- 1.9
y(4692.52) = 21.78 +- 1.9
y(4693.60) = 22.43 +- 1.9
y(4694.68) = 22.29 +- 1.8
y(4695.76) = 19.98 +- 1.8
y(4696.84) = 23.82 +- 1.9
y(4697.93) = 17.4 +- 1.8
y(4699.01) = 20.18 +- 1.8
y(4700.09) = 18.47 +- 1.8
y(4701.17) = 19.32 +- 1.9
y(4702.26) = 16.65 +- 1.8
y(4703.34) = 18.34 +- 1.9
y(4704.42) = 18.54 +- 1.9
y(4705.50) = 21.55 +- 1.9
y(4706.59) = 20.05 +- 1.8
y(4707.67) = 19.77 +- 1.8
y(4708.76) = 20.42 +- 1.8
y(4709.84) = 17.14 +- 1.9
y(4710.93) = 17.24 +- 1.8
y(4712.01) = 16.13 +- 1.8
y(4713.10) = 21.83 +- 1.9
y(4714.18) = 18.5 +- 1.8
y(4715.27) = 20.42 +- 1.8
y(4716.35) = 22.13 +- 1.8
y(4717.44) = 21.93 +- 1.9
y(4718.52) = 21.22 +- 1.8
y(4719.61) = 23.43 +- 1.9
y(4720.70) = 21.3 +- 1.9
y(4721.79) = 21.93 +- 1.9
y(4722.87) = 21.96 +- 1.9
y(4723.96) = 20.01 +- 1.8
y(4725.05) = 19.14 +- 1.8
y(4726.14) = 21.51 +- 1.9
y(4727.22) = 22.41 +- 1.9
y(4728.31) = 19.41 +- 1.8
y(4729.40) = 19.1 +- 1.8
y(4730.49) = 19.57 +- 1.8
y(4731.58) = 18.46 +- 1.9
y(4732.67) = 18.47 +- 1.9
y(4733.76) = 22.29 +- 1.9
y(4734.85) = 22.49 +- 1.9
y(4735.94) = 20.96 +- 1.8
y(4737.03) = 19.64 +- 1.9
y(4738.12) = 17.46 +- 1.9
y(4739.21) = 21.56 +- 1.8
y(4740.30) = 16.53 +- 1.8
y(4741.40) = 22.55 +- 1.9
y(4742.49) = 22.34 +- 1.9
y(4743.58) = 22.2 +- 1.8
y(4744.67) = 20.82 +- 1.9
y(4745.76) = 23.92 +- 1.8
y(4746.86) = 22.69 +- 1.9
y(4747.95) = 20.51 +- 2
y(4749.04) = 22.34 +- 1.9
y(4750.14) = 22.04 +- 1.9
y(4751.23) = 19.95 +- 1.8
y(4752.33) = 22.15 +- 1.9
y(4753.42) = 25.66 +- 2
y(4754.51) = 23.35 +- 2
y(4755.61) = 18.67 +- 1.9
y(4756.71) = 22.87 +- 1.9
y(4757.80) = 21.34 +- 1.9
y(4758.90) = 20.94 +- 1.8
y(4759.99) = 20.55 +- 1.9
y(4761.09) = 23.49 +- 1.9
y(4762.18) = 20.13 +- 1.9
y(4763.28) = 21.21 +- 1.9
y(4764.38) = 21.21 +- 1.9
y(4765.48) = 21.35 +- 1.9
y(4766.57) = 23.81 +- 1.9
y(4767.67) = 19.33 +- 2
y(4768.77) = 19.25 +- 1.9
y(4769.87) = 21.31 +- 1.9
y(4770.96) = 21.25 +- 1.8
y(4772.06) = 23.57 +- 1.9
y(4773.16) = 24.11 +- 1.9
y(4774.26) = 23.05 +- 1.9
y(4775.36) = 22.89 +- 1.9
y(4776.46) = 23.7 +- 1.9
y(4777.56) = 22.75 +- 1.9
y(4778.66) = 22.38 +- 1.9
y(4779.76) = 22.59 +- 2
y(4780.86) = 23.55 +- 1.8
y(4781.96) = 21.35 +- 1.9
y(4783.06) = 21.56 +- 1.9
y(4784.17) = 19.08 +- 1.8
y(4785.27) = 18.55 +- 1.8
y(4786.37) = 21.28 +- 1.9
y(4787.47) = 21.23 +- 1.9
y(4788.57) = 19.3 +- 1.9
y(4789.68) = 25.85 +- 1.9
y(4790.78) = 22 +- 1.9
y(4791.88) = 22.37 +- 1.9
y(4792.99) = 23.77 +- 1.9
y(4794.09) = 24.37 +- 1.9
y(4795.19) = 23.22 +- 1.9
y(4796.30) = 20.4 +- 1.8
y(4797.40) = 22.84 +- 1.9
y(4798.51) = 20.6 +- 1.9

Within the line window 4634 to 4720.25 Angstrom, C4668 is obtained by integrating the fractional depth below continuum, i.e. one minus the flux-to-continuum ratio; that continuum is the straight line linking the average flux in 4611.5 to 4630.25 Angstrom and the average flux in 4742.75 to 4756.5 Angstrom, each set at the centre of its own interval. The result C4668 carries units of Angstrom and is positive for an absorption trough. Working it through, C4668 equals 7.19 Angstrom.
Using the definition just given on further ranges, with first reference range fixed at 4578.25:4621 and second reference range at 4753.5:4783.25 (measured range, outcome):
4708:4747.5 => 1.9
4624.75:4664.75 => 0.5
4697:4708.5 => 1.1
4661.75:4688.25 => 1.8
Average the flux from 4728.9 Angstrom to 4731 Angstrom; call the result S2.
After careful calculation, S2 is 19.3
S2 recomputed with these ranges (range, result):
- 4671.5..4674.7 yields 19.4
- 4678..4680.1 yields 18.5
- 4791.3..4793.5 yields 23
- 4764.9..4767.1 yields 22.6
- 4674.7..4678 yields 19.4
